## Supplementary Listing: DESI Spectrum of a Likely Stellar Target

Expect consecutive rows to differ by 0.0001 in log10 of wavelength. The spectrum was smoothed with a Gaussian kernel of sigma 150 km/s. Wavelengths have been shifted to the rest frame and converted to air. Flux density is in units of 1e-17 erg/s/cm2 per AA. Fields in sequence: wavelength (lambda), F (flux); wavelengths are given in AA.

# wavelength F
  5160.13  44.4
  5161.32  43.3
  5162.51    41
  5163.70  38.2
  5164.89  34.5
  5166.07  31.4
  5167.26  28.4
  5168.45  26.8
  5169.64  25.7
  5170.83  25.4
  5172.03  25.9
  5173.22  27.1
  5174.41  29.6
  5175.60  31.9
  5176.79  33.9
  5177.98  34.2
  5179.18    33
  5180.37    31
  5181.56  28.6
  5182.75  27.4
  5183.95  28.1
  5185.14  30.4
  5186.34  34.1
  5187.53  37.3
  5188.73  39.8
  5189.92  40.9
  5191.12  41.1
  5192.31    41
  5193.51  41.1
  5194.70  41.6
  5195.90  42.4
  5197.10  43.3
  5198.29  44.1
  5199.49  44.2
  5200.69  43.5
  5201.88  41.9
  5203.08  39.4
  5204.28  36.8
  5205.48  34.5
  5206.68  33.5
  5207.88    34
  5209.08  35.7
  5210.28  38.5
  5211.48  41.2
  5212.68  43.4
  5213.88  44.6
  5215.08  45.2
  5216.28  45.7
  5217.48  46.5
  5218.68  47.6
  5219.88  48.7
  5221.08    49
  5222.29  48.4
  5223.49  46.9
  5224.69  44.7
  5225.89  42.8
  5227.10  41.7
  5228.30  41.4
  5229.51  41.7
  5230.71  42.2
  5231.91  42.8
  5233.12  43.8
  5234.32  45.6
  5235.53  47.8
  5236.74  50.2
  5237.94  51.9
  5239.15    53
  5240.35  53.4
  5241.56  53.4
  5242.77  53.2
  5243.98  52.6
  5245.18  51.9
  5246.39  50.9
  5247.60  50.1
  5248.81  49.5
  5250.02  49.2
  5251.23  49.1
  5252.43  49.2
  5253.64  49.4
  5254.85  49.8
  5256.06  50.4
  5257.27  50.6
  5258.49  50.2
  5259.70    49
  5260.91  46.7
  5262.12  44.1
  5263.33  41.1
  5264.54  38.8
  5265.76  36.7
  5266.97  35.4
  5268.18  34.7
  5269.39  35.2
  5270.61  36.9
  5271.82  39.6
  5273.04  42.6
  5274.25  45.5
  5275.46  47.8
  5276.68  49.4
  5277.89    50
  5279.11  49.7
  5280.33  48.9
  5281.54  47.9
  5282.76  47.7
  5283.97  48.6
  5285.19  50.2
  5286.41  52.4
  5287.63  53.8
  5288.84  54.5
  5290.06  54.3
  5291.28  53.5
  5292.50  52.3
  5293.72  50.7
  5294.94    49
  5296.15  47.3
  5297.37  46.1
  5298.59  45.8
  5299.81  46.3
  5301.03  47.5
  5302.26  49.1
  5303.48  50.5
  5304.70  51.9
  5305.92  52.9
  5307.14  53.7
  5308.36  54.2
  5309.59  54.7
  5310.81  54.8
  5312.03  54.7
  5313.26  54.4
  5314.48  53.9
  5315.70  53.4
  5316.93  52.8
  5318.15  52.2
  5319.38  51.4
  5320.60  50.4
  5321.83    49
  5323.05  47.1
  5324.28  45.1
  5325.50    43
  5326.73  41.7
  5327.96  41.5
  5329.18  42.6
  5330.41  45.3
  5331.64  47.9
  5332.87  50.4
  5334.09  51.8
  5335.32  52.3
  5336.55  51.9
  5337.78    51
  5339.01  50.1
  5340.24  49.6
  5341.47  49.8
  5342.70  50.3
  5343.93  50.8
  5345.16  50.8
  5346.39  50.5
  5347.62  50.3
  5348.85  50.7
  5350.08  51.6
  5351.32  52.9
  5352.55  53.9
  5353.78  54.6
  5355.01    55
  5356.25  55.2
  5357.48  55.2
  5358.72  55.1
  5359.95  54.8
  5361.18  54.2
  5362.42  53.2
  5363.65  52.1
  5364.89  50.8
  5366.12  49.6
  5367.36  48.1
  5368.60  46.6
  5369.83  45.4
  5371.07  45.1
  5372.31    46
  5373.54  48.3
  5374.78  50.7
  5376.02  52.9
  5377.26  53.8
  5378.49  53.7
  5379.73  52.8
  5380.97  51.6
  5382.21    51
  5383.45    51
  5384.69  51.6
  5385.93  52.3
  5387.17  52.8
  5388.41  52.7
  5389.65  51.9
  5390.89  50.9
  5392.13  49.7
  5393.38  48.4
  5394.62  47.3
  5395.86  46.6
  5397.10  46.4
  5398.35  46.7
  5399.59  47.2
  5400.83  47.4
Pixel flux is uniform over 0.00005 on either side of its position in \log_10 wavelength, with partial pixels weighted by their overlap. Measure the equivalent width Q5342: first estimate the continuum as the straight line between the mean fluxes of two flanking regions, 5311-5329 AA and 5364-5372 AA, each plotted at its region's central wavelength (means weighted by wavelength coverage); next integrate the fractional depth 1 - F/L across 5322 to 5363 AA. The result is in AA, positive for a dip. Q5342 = -1.53 AA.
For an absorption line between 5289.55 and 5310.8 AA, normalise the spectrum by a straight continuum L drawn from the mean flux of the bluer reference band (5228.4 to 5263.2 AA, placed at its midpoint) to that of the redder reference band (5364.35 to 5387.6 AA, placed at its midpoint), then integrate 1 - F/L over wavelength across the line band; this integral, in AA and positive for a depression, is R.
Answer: -0.6 AA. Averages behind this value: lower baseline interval 48.8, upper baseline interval 50.2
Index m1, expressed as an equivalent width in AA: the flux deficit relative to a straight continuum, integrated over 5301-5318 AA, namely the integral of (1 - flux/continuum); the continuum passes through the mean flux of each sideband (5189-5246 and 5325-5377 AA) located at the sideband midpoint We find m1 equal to -1.6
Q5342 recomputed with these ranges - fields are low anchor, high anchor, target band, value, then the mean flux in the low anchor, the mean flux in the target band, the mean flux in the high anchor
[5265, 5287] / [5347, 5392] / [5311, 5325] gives -1.1 AA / 44.4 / 51.4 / 51.6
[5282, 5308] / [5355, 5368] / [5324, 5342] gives 1.5 AA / 50.4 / 47.6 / 52.9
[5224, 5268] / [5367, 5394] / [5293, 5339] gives -0.9 AA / 46.9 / 49.7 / 50.4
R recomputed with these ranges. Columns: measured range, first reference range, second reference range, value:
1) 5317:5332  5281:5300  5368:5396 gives 1.05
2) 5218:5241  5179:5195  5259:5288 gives -3.80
